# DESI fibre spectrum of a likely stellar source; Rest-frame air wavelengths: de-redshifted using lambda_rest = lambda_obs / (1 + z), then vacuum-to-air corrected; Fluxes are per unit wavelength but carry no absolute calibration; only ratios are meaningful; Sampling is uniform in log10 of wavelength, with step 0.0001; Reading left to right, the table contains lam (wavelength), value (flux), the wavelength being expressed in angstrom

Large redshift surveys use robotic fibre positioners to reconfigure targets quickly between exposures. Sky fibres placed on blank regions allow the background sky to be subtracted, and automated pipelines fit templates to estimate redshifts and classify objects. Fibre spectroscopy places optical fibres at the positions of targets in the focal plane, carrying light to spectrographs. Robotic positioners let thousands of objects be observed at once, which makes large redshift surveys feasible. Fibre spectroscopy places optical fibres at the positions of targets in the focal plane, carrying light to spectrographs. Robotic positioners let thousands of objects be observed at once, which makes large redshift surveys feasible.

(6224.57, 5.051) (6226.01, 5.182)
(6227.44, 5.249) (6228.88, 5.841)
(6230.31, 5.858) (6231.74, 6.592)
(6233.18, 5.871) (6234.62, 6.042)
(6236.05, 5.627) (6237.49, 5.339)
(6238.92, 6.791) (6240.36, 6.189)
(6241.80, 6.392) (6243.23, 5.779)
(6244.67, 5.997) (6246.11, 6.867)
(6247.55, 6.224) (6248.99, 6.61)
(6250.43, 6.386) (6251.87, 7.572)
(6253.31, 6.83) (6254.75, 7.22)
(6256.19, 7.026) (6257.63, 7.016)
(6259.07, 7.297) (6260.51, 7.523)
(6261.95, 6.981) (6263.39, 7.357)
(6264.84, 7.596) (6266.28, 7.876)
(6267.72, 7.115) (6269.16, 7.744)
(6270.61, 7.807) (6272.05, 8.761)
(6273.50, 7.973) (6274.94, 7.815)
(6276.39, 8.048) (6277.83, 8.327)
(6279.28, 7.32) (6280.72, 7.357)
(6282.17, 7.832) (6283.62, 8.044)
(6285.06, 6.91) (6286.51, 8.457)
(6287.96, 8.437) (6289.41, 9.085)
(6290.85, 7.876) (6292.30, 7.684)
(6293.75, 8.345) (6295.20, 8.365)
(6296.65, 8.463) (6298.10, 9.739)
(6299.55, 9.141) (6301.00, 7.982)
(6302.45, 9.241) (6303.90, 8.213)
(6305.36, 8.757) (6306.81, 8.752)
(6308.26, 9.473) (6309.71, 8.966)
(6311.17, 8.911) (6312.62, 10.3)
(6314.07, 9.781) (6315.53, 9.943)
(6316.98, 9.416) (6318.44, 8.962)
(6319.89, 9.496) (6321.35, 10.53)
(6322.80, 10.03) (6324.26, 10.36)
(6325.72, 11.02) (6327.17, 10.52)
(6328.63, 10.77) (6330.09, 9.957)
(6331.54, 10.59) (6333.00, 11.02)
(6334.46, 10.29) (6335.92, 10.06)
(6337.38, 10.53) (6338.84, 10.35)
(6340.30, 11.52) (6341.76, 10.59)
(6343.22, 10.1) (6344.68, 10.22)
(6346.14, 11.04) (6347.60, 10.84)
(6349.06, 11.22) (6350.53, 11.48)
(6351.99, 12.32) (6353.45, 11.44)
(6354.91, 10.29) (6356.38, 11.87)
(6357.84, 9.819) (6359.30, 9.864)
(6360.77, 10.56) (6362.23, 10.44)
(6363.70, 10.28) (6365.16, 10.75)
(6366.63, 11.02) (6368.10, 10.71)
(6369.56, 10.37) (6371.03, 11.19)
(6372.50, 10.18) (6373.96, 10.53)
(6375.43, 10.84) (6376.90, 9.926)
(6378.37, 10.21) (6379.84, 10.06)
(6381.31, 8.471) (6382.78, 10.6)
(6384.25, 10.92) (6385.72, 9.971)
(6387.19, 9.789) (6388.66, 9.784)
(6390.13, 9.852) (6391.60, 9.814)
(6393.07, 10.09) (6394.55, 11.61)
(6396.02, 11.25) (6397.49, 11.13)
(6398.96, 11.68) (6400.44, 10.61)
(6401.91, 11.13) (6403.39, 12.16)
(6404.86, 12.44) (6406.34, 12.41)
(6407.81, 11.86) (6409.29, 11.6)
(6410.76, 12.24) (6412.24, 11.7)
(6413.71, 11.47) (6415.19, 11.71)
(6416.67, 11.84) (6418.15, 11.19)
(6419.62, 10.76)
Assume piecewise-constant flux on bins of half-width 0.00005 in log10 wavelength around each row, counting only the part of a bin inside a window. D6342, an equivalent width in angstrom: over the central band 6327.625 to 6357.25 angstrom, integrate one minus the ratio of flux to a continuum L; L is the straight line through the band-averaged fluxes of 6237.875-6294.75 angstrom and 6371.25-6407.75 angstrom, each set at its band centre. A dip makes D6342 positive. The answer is -4.4 angstrom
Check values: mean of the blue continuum 7.39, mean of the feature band 10.8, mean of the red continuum 10.7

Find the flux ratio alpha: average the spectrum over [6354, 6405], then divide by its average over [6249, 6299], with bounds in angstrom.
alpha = 1.4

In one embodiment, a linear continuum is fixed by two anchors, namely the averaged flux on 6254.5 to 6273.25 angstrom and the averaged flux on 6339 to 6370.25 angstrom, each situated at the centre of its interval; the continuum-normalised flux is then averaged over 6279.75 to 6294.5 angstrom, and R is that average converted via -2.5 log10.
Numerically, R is 0.05 mag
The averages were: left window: 7.51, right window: 10.8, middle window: 7.99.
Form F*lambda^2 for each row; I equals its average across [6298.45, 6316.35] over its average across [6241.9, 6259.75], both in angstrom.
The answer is 1.4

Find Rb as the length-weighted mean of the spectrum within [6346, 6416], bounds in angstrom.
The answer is 10.9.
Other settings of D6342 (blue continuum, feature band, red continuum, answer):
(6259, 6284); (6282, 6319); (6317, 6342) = 1.2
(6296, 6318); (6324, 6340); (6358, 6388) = -1.6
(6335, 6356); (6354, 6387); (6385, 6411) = 1.7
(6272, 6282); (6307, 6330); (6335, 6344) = -0.6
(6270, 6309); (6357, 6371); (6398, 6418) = 0.0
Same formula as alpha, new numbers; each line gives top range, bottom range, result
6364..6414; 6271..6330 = 1.22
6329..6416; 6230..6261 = 1.66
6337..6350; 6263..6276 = 1.38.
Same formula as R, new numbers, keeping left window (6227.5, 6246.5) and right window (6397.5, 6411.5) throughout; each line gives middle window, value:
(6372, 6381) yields 0.06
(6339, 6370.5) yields -0.08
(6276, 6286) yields -0.02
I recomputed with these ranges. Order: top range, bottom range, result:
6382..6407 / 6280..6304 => 1.35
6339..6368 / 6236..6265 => 1.67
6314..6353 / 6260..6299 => 1.34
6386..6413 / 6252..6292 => 1.51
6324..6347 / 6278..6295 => 1.35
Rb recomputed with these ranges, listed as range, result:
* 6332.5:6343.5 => 10.6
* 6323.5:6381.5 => 10.6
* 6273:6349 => 9.33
